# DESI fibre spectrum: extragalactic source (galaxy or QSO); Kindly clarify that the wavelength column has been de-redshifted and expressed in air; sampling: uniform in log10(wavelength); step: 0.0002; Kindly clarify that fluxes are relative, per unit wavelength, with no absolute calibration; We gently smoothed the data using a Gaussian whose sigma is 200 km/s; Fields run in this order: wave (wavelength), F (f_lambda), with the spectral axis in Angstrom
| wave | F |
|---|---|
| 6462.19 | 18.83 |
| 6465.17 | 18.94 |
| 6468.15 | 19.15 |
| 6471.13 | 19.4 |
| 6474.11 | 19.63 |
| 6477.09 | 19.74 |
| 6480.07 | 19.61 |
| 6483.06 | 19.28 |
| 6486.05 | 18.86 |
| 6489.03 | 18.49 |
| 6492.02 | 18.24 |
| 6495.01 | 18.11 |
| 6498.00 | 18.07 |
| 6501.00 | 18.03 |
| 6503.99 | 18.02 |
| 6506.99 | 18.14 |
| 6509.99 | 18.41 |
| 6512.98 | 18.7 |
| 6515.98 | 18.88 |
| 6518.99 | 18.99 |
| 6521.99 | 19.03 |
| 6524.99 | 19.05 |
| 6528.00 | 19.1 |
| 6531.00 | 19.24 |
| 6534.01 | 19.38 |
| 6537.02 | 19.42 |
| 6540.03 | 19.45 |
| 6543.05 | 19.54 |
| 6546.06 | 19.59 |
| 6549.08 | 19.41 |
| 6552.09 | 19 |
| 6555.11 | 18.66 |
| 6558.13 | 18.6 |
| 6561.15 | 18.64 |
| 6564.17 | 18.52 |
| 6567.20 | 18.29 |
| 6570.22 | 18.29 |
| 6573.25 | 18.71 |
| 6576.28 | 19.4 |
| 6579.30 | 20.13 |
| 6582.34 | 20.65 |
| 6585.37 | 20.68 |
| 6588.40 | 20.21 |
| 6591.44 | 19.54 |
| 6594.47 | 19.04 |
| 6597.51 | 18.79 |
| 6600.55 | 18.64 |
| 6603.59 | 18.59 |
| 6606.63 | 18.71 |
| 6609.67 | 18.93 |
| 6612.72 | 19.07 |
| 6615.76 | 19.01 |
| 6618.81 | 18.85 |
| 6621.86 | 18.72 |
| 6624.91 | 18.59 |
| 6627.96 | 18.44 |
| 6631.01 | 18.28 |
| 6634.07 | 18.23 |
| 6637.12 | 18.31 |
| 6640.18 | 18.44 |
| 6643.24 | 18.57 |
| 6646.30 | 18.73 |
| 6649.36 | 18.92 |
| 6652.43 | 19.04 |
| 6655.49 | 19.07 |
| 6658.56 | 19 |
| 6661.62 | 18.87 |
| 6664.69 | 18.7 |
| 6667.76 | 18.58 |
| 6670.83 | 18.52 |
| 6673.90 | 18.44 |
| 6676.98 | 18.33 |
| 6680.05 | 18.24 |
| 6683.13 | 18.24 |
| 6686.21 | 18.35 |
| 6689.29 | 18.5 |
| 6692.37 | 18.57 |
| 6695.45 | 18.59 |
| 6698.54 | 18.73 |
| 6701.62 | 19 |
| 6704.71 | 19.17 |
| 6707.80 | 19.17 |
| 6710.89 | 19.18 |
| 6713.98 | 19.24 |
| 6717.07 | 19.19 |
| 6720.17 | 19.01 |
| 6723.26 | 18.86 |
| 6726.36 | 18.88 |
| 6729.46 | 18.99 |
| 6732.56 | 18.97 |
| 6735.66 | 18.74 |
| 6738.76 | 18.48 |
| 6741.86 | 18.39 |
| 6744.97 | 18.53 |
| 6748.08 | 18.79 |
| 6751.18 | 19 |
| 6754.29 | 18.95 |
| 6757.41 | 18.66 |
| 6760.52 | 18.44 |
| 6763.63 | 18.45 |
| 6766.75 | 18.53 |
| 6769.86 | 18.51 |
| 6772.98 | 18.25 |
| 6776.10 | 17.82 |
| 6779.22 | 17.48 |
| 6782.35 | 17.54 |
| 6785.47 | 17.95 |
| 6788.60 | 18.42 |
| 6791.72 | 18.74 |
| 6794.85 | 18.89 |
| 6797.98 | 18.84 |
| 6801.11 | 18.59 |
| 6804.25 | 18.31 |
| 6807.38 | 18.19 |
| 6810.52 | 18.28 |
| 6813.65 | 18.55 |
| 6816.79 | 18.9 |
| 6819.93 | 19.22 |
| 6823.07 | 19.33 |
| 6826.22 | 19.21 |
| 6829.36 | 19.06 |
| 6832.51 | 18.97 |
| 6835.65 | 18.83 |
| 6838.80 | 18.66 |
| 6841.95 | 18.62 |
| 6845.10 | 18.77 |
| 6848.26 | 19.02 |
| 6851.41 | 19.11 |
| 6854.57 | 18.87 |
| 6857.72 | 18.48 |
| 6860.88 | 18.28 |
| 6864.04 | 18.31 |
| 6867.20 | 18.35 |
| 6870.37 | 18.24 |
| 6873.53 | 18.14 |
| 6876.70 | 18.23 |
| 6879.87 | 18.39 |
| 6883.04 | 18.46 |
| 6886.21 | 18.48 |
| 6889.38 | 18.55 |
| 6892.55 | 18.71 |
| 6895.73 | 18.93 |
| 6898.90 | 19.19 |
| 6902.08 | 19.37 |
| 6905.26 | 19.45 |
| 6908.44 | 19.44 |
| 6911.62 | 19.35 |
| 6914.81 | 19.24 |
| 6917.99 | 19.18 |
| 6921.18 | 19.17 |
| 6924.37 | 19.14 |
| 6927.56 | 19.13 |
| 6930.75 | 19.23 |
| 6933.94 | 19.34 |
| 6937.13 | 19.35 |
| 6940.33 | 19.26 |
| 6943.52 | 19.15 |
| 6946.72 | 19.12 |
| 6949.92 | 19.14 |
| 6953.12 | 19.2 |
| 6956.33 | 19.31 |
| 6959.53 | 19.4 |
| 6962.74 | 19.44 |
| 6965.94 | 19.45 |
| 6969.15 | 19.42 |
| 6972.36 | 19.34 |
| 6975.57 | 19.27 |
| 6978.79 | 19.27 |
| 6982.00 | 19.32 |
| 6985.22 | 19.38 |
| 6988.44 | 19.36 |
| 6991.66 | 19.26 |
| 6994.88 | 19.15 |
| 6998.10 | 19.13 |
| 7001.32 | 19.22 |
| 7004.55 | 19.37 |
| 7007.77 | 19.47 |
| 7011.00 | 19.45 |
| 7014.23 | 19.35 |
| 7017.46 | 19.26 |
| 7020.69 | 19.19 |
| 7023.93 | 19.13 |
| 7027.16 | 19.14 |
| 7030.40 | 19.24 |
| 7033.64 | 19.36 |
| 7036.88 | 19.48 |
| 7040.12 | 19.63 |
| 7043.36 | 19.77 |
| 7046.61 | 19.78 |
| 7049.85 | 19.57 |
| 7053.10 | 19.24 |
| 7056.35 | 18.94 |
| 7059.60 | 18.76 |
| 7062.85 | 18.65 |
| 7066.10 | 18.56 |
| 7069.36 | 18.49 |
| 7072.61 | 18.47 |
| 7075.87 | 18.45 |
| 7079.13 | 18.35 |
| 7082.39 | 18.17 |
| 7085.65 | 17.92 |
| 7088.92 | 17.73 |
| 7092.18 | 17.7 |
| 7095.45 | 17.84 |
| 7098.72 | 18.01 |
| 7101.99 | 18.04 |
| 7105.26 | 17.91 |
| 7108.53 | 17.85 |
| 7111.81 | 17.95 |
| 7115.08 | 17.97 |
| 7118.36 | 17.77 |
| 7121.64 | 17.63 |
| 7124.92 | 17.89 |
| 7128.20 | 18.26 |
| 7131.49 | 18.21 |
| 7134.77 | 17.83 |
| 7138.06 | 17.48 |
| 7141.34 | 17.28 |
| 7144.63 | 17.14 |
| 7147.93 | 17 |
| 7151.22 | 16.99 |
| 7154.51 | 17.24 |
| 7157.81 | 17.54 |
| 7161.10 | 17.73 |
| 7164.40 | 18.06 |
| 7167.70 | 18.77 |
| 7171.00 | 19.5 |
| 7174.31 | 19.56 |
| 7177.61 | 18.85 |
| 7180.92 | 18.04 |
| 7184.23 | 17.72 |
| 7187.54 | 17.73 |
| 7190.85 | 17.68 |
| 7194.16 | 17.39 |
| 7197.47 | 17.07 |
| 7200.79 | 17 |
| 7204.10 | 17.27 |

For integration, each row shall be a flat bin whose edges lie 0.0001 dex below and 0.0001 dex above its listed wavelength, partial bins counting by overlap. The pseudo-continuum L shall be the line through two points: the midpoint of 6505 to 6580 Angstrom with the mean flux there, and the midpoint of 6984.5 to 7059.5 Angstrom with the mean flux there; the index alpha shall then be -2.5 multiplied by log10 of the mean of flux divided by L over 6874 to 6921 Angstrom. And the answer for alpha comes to 0.02 mag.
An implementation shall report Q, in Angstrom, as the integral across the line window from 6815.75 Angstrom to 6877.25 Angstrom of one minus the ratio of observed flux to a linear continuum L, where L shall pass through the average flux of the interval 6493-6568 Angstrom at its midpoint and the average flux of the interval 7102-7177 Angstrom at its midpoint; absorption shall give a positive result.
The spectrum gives -1.3 Angstrom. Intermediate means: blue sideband 18.8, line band 18.7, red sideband 17.9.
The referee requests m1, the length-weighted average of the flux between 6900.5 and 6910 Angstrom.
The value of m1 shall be 19.4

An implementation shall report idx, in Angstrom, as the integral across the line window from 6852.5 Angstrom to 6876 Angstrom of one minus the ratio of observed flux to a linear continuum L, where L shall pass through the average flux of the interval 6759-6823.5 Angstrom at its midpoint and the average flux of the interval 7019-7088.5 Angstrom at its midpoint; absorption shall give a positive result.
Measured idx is 0.2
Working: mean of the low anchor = 18.4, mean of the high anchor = 18.9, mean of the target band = 18.4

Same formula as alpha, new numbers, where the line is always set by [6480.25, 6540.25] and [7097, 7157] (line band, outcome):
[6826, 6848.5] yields -0.04 mag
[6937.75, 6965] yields -0.07 mag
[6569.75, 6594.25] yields -0.06 mag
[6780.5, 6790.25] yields 0.02 mag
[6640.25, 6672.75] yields -0.02 mag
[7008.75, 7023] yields -0.08 mag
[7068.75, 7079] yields -0.04 mag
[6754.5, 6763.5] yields -0.02 mag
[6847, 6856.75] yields -0.05 mag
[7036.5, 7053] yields -0.10 mag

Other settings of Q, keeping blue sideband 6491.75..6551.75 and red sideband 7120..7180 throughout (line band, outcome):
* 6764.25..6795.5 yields 0.5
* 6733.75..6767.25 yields -0.2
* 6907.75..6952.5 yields -2.4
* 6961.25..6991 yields -1.9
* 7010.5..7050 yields -2.8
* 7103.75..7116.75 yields 0.1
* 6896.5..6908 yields -0.6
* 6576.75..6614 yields -1.3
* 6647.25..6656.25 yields -0.2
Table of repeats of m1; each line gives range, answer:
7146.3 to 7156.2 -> 17.1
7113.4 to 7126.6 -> 17.8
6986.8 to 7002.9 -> 19.2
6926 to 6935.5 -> 19.2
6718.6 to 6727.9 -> 18.9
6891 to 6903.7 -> 19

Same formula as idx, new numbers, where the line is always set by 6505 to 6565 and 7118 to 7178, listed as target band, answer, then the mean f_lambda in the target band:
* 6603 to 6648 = 0.47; 18.6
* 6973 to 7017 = -2.72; 19.3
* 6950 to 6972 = -1.34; 19.4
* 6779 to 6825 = 0.01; 18.5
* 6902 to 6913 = -0.64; 19.4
